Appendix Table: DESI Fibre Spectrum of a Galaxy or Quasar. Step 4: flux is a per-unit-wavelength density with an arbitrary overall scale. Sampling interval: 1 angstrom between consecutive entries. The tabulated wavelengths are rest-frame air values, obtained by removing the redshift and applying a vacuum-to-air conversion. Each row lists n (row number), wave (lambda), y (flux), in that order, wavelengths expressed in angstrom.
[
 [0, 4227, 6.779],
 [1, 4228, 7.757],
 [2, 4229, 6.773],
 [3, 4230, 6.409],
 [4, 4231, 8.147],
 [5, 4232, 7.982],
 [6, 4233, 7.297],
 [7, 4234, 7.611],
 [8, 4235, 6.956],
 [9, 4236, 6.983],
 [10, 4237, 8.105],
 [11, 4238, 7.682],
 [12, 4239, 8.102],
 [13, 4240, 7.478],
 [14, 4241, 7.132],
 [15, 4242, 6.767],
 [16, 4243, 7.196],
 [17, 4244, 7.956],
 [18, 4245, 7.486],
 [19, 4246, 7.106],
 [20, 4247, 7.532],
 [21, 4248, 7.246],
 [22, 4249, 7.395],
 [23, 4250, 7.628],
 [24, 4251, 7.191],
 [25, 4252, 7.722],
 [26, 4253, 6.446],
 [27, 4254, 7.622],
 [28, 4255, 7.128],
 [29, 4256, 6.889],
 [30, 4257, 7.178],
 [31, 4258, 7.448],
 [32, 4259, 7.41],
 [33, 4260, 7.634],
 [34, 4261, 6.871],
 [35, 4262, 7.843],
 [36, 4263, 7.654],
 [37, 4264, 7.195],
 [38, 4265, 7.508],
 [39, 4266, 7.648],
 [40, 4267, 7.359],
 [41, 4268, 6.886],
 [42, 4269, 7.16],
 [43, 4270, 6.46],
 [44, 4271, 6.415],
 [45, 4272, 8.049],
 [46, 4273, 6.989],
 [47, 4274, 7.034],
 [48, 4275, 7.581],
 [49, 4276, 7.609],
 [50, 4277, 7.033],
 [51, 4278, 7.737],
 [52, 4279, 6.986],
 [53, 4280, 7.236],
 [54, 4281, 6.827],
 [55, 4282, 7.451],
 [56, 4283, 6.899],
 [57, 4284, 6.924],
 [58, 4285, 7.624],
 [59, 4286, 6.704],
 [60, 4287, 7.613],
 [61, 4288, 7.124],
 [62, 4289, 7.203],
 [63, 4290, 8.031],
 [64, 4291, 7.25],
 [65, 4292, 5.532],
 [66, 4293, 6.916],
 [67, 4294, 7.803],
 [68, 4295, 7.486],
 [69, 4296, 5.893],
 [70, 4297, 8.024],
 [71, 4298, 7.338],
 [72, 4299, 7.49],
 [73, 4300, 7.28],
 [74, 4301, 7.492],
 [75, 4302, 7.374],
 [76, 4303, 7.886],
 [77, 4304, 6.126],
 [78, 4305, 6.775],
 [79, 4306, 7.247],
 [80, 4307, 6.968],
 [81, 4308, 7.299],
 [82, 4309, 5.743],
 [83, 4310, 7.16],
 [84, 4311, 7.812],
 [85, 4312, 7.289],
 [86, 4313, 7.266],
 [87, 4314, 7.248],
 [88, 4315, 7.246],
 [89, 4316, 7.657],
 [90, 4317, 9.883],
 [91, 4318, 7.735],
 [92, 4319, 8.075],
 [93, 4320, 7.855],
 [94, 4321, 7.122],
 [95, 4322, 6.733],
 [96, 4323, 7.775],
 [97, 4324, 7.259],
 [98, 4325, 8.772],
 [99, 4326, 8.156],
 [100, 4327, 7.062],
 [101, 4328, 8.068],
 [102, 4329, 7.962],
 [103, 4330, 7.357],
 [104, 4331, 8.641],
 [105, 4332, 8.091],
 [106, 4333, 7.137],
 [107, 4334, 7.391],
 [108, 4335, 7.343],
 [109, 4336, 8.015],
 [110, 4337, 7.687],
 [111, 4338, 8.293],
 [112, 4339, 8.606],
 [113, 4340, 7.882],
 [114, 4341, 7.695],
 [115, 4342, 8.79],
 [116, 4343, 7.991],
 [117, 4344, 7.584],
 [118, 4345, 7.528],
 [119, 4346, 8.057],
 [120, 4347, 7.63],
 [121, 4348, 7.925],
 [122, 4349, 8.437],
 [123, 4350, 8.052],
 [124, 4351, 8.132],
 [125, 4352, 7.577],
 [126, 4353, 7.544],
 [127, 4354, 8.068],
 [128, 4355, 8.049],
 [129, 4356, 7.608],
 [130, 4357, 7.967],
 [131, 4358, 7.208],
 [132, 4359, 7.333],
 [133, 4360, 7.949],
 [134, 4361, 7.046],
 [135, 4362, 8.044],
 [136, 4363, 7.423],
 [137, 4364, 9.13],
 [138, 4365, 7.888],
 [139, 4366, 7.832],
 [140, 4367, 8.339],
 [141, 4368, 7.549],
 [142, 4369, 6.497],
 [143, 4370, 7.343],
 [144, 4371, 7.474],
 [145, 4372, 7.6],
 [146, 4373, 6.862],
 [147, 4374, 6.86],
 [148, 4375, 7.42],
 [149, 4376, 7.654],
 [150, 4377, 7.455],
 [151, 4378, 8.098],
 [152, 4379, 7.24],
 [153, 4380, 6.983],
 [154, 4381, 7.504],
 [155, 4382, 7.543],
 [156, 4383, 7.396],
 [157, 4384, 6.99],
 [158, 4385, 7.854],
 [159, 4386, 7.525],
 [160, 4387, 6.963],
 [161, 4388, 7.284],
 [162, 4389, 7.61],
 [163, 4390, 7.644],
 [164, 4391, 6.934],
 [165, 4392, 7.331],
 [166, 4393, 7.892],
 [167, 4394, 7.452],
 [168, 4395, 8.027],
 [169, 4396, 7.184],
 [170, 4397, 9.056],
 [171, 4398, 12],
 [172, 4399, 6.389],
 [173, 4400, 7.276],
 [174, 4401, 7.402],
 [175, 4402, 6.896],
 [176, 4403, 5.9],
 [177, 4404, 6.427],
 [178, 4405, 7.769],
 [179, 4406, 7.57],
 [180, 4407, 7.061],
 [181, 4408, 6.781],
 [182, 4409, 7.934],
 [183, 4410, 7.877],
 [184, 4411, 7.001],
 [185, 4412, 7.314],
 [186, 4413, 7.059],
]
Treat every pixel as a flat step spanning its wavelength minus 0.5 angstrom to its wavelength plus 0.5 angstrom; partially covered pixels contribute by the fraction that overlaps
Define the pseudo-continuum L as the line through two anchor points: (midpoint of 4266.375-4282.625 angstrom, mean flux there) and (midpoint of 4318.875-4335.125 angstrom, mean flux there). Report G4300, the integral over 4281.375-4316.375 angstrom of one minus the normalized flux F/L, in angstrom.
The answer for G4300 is 1.1 angstrom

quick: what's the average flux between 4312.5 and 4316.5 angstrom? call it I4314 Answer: 7.35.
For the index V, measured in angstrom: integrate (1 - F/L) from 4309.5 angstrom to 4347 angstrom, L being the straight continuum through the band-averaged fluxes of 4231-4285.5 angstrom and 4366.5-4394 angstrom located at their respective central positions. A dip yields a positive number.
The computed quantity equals -2.1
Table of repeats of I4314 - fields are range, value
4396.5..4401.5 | 8.42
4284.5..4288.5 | 7.27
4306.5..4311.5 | 7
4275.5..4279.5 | 7.34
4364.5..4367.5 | 8.02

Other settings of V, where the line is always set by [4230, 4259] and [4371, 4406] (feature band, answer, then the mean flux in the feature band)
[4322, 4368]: -2.5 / 7.86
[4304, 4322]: 0.1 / 7.38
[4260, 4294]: 0.9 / 7.21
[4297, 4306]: 0.2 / 7.27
